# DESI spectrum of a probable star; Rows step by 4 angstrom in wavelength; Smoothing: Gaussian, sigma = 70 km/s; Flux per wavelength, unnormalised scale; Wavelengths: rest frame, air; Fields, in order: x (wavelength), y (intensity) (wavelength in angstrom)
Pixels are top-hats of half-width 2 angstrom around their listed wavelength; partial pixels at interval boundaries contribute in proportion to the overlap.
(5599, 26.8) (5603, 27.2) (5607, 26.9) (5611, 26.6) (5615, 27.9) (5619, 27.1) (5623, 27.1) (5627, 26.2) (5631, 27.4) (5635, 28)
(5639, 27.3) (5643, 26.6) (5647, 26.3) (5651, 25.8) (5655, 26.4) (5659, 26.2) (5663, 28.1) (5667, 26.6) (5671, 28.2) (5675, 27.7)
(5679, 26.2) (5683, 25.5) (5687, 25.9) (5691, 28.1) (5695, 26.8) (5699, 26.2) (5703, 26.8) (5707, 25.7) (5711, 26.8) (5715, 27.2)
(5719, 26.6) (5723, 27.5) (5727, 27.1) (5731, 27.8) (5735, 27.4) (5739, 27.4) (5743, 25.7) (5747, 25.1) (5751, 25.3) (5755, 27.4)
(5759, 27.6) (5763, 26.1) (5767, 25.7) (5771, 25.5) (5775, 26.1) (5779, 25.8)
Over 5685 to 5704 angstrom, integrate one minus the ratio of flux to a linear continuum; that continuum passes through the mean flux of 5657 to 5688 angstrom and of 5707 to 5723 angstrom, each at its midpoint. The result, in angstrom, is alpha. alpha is 0.0 angstrom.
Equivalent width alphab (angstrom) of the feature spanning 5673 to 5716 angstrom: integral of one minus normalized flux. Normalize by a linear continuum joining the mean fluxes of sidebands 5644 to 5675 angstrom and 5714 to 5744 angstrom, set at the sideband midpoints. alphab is 0.6 angstrom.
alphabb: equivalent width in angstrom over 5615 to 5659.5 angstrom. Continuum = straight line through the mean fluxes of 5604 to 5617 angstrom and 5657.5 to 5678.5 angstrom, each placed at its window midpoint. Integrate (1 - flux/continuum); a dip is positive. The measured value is 0.6 angstrom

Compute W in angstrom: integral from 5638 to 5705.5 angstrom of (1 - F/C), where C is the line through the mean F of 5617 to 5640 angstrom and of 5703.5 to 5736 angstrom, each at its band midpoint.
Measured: 0.9 angstrom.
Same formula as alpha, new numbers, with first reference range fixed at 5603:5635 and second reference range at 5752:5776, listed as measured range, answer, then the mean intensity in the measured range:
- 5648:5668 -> 0.2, 26.6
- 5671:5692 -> 0.0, 26.8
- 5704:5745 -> -0.5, 26.9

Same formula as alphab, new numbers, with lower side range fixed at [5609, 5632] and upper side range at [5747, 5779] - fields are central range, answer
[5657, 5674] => -0.3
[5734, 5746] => -0.2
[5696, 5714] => 0.0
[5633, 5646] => -0.1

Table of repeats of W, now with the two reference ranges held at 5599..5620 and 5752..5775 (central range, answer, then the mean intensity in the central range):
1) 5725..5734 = -0.3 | 27.4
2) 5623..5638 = -0.1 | 27.2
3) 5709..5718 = -0.1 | 27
